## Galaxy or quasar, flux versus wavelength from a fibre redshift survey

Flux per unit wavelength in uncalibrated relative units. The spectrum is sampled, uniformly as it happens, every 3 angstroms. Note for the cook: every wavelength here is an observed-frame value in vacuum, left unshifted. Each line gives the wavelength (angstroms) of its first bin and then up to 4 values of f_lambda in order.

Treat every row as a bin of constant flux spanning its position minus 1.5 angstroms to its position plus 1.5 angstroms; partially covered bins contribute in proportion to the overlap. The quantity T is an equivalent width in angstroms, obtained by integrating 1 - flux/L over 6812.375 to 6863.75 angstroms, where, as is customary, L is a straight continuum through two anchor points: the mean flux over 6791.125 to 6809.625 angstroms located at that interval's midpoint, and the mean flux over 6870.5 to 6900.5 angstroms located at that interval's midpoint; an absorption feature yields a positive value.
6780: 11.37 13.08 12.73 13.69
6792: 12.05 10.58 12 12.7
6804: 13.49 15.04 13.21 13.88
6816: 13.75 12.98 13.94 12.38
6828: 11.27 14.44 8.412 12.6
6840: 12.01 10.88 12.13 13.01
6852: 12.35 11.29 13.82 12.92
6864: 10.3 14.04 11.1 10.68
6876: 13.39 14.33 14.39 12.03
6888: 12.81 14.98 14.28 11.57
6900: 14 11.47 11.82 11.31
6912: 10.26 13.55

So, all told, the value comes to 2.0 angstroms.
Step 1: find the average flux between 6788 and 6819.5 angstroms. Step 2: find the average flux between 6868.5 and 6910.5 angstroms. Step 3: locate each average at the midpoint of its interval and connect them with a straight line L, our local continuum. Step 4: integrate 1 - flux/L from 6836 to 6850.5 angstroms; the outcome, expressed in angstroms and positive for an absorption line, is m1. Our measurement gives 0.9 angstroms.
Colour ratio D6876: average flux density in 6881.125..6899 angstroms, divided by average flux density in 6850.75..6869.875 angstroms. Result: 1.08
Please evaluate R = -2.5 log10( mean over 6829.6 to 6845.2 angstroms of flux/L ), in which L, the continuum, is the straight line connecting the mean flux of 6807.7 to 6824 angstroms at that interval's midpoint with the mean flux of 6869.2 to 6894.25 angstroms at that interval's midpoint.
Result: 0.15 mag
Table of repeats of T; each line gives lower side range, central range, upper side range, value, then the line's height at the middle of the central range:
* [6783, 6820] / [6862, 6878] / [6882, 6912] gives 0.9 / 12.8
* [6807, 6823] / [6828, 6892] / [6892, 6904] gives 4.2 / 13.3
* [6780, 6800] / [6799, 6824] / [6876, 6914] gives -2.4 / 12.4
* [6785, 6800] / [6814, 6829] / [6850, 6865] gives -0.9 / 12.2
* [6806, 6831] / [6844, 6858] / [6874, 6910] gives 0.9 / 13.2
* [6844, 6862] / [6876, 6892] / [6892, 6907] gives -1.2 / 12.7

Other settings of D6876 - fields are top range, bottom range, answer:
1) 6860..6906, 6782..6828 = 0.99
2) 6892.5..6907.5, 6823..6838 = 1.06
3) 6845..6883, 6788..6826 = 0.96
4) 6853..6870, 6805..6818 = 0.89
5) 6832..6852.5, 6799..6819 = 0.86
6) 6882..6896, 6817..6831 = 1.05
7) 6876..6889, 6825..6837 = 1.15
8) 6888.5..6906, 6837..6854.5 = 1.09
